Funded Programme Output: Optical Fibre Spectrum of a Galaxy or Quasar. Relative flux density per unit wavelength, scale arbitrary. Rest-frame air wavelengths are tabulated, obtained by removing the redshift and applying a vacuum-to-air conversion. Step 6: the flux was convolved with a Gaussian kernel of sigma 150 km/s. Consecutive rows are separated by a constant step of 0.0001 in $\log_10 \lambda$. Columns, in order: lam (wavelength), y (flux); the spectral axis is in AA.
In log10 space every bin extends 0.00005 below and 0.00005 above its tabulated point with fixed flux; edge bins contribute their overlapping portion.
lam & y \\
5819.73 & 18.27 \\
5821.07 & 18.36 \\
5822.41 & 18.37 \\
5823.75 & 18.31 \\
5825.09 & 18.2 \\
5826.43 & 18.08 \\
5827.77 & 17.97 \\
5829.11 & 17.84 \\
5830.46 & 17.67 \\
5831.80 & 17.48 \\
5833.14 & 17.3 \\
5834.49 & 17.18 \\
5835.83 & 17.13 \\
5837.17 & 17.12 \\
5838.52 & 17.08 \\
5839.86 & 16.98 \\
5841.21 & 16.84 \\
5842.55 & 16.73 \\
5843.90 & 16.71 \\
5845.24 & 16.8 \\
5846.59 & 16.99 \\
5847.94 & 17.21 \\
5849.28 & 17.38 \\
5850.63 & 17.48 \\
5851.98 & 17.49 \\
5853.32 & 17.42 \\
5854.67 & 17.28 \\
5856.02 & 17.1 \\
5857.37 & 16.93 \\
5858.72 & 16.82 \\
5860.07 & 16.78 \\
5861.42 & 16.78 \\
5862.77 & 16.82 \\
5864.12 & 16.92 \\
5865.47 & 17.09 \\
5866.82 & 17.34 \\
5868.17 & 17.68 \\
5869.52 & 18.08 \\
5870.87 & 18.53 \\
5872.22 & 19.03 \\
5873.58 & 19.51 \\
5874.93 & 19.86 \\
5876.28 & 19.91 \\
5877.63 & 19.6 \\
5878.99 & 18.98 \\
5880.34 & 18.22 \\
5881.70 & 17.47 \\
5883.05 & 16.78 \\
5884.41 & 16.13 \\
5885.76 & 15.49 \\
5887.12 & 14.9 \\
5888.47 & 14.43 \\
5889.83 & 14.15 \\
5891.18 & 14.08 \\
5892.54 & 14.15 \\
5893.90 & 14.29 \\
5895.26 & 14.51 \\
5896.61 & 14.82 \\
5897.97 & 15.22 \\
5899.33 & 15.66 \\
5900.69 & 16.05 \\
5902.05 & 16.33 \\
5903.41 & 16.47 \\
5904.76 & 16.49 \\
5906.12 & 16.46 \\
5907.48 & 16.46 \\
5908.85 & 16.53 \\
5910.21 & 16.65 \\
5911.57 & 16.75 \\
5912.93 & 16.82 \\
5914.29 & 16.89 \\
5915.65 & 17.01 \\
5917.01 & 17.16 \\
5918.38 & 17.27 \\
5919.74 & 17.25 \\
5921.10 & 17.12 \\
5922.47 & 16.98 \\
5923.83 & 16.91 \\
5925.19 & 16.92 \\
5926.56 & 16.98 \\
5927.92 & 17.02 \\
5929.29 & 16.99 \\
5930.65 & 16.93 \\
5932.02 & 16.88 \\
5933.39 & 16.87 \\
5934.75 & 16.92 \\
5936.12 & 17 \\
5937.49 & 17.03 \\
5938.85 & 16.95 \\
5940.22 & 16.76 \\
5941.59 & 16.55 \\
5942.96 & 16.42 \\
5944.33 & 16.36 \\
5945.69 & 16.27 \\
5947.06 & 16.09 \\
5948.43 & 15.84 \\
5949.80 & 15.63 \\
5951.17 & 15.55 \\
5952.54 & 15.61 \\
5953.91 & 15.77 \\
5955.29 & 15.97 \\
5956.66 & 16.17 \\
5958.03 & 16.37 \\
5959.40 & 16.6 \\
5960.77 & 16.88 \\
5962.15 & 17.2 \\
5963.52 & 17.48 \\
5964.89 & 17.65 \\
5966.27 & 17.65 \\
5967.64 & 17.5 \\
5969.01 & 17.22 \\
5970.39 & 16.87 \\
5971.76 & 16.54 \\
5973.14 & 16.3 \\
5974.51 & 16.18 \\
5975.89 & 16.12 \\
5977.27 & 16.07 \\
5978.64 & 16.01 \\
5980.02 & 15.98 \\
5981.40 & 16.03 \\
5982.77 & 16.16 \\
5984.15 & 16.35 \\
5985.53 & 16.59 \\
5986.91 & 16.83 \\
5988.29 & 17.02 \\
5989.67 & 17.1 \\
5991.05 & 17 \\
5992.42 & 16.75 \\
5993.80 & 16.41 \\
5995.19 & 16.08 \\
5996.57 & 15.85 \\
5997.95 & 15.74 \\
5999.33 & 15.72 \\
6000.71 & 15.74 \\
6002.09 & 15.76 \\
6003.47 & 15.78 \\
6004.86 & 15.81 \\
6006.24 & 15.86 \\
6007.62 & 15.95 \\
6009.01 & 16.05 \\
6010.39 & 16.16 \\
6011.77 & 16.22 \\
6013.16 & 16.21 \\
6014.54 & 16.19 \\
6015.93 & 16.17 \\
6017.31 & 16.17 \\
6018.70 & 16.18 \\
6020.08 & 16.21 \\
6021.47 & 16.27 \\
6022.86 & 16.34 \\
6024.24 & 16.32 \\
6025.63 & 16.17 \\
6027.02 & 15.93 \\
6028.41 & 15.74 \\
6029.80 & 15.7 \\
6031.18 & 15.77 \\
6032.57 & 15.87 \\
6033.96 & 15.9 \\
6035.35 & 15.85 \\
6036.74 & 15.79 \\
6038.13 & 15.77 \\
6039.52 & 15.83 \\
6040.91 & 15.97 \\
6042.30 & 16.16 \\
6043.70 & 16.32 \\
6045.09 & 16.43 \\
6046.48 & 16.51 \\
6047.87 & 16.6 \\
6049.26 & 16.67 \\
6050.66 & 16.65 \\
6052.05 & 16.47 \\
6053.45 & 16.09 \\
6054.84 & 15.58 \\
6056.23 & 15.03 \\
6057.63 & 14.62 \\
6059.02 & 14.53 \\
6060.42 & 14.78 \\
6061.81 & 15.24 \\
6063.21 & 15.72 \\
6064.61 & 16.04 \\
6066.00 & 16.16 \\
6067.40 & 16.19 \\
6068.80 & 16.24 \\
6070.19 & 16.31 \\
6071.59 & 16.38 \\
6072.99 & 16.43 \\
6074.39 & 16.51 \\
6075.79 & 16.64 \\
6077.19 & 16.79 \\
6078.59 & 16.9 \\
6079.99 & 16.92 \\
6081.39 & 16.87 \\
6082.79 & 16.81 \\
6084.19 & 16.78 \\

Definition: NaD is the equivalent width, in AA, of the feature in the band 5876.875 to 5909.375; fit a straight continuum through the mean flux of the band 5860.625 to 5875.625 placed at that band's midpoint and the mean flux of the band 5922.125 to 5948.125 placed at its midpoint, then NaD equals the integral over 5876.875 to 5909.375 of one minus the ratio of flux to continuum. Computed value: 2.84 AA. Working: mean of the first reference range 18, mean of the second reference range 16.8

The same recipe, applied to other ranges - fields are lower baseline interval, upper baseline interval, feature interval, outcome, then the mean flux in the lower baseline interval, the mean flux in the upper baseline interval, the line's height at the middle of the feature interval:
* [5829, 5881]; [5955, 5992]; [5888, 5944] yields 2.6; 17.6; 16.7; 17.1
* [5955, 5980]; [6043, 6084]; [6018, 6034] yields 0.3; 16.7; 16.2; 16.4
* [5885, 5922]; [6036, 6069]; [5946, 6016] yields -1.9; 15.9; 15.9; 15.9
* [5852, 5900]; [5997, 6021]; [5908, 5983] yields -1.2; 16.8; 16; 16.4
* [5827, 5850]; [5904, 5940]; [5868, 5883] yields -1.5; 17.2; 16.9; 17.1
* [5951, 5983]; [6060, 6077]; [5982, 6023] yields 0.4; 16.5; 16.1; 16.4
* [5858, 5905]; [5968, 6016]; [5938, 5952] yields 0.2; 16.7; 16.3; 16.5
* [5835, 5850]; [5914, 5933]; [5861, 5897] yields 0.3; 17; 17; 17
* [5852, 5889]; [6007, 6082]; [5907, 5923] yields 0.2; 17.5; 16.1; 17.1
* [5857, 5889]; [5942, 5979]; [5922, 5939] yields -0.1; 17.5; 16.5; 16.8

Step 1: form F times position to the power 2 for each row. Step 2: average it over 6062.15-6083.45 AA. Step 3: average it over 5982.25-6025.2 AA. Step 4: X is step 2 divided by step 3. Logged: 1.0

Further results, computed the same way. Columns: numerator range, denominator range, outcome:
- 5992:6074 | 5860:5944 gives 1.00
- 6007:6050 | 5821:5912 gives 1.00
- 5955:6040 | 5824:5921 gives 1.00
